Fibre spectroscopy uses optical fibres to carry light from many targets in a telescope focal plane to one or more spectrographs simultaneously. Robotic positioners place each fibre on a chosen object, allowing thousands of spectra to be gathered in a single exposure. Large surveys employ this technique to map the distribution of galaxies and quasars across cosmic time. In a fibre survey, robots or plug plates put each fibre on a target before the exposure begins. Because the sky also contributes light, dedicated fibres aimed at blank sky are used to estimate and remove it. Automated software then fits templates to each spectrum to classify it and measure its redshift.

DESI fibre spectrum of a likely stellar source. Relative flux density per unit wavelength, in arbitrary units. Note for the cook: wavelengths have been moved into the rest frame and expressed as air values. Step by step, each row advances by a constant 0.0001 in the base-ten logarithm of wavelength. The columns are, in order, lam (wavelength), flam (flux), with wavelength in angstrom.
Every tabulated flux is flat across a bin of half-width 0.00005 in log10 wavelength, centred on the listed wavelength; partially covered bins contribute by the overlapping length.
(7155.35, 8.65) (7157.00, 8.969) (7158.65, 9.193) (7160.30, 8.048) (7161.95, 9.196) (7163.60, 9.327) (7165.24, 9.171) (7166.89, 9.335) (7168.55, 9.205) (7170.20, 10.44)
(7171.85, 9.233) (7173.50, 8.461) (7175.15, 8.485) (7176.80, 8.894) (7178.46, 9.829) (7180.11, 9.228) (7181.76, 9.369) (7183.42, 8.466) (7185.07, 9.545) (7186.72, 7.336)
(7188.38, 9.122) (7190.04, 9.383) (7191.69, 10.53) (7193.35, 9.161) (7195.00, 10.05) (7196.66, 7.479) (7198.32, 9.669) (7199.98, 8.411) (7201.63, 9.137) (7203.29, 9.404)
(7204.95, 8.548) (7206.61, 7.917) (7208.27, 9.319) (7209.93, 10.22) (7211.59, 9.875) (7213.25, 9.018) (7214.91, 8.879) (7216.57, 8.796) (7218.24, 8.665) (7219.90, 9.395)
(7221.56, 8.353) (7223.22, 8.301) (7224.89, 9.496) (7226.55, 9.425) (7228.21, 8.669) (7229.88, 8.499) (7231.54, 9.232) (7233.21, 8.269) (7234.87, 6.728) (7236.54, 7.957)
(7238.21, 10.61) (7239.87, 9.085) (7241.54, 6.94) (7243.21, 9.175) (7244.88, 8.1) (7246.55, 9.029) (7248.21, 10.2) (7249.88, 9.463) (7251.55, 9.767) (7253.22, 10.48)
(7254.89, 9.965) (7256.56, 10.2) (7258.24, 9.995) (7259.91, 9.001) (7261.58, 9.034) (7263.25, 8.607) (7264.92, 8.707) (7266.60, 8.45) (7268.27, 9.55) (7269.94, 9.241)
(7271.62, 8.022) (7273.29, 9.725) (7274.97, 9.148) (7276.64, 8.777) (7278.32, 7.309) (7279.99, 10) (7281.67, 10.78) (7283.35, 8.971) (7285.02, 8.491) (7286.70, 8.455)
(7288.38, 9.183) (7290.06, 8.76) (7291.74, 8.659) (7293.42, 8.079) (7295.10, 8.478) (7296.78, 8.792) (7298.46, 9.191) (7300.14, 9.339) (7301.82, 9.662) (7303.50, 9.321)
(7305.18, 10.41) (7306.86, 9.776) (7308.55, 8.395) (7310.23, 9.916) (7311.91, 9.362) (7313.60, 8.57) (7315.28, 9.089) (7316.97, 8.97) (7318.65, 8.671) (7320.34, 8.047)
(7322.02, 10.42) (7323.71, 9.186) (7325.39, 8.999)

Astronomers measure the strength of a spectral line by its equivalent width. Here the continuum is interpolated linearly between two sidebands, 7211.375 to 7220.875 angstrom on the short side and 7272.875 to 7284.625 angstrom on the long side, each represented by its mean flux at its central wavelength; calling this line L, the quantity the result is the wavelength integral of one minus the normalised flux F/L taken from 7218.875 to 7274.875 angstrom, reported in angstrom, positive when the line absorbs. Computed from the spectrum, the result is 0.61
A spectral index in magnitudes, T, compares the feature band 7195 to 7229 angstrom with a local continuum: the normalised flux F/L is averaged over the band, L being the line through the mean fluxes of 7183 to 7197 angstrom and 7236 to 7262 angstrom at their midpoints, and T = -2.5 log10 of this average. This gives 0.02 mag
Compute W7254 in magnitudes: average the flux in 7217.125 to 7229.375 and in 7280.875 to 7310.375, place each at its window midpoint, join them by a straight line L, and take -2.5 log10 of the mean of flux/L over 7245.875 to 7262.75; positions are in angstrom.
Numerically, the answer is -0.08 mag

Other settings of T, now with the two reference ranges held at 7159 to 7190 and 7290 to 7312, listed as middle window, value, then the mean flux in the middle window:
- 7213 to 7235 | 0.04 mag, 8.75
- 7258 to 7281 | 0.02 mag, 8.96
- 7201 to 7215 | -0.01 mag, 9.16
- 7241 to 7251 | 0.03 mag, 8.9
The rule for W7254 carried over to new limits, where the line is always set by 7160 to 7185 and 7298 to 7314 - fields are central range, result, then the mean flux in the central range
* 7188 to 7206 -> 0.00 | 9.16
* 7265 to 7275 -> 0.04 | 8.98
